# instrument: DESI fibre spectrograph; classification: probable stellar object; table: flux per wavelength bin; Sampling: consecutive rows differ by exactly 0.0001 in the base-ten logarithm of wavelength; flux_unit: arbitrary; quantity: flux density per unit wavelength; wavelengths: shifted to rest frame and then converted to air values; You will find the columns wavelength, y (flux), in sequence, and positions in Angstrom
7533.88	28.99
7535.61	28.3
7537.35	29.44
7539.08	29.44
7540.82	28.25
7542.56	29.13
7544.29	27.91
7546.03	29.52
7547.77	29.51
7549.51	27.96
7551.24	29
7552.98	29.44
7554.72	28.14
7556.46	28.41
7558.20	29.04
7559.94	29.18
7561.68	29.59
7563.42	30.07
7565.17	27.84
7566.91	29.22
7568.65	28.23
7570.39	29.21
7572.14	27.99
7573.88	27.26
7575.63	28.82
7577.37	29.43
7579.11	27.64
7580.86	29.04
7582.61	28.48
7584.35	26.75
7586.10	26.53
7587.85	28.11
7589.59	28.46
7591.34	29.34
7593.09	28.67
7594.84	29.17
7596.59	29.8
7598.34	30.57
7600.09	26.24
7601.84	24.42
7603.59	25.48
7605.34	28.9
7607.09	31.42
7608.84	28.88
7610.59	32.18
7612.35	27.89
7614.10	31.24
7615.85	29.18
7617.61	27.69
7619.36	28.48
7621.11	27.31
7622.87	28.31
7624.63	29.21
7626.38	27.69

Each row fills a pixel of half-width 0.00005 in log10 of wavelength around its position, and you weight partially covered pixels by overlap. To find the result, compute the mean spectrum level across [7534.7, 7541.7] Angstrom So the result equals 28.9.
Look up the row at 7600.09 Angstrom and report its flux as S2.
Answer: 26.24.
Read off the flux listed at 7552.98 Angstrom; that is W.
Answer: 29.44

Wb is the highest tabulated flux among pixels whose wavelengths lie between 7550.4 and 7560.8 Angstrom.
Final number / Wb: 29.44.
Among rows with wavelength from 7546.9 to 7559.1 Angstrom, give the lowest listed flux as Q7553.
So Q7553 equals 27.96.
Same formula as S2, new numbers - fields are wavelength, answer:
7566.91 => 29.22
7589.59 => 28.46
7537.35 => 29.44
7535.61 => 28.3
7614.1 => 31.24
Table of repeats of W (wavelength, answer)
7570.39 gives 29.21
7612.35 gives 27.89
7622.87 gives 28.31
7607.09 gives 31.42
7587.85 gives 28.11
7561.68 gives 29.59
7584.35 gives 26.75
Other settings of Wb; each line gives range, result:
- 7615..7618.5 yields 29.18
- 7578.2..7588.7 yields 29.04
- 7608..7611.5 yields 32.18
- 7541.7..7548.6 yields 29.52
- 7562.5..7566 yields 30.07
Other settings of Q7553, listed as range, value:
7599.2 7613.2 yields 24.42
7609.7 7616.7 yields 27.89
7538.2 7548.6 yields 27.91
